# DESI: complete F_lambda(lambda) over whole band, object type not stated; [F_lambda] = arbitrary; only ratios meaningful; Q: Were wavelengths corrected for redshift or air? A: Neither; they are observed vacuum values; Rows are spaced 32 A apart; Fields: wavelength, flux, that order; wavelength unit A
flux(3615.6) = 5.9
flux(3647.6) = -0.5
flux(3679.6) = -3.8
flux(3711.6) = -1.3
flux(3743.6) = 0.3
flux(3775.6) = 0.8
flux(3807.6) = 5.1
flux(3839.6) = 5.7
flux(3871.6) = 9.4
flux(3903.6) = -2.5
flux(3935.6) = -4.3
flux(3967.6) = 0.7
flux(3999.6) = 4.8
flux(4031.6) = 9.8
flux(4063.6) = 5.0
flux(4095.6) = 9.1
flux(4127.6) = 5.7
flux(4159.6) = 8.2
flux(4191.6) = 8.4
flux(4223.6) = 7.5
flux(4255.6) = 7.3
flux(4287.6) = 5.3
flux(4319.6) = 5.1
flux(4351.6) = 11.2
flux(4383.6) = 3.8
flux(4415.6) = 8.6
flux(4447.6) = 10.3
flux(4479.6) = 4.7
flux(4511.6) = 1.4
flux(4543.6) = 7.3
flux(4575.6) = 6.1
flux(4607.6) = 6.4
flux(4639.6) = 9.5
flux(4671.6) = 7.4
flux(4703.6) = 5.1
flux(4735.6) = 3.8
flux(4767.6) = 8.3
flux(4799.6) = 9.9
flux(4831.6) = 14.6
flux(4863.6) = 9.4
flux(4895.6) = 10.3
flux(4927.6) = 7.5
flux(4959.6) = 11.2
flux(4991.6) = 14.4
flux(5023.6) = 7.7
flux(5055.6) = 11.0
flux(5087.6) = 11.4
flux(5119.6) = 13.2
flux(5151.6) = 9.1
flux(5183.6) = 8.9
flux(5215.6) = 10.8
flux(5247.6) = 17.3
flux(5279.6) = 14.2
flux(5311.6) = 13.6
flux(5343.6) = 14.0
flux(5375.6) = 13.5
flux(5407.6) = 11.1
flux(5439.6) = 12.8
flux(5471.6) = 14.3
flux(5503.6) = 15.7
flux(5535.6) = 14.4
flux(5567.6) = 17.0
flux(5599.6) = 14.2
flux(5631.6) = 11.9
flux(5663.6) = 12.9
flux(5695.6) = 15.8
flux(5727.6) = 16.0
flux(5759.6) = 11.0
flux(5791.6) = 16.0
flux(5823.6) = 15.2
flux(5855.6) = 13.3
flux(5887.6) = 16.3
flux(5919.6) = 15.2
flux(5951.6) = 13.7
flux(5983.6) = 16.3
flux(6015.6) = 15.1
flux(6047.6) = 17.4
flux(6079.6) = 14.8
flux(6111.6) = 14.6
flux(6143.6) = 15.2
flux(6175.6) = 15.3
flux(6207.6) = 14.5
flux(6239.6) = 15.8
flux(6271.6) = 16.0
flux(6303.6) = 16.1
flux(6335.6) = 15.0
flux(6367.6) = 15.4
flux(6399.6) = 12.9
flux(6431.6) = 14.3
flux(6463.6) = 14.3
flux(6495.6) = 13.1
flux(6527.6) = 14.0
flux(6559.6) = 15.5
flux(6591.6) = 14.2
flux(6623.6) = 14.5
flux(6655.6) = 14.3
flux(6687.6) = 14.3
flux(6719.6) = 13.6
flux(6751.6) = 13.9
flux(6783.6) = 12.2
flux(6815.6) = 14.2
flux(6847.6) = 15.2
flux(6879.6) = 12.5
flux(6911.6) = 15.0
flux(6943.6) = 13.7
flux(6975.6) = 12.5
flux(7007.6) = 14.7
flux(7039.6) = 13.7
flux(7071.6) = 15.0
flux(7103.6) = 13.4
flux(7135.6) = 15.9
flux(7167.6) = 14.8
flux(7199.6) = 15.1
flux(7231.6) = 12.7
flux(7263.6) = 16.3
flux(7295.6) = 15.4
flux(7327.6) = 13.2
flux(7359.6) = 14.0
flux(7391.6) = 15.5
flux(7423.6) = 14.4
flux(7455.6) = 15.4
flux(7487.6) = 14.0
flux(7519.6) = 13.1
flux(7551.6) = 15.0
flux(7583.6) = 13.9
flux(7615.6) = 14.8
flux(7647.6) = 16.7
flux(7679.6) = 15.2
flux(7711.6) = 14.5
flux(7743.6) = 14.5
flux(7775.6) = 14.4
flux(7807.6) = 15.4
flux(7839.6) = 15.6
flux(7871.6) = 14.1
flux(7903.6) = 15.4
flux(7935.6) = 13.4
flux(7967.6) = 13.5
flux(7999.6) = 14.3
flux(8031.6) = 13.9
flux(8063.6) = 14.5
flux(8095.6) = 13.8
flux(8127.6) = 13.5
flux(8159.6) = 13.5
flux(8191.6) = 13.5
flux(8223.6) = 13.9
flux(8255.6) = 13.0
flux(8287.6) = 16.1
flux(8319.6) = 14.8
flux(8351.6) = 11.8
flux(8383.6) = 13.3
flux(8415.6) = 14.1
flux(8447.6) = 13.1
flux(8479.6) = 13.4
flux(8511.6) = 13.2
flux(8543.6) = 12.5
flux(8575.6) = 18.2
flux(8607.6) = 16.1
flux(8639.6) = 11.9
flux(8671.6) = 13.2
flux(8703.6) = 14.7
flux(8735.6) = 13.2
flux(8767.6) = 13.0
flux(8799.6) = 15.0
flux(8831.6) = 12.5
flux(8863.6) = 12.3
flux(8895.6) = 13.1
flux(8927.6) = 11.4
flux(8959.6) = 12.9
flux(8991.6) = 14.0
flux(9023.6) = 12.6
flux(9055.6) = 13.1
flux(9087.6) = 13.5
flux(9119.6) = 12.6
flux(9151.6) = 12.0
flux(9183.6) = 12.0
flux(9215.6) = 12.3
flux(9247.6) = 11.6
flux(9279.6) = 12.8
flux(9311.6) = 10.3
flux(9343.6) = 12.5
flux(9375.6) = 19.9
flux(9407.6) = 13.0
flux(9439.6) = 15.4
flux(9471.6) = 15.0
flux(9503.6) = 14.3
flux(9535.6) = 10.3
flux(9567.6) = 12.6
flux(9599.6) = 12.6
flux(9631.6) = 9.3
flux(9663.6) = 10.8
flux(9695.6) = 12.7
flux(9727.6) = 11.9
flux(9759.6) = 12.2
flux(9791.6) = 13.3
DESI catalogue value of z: 0.309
